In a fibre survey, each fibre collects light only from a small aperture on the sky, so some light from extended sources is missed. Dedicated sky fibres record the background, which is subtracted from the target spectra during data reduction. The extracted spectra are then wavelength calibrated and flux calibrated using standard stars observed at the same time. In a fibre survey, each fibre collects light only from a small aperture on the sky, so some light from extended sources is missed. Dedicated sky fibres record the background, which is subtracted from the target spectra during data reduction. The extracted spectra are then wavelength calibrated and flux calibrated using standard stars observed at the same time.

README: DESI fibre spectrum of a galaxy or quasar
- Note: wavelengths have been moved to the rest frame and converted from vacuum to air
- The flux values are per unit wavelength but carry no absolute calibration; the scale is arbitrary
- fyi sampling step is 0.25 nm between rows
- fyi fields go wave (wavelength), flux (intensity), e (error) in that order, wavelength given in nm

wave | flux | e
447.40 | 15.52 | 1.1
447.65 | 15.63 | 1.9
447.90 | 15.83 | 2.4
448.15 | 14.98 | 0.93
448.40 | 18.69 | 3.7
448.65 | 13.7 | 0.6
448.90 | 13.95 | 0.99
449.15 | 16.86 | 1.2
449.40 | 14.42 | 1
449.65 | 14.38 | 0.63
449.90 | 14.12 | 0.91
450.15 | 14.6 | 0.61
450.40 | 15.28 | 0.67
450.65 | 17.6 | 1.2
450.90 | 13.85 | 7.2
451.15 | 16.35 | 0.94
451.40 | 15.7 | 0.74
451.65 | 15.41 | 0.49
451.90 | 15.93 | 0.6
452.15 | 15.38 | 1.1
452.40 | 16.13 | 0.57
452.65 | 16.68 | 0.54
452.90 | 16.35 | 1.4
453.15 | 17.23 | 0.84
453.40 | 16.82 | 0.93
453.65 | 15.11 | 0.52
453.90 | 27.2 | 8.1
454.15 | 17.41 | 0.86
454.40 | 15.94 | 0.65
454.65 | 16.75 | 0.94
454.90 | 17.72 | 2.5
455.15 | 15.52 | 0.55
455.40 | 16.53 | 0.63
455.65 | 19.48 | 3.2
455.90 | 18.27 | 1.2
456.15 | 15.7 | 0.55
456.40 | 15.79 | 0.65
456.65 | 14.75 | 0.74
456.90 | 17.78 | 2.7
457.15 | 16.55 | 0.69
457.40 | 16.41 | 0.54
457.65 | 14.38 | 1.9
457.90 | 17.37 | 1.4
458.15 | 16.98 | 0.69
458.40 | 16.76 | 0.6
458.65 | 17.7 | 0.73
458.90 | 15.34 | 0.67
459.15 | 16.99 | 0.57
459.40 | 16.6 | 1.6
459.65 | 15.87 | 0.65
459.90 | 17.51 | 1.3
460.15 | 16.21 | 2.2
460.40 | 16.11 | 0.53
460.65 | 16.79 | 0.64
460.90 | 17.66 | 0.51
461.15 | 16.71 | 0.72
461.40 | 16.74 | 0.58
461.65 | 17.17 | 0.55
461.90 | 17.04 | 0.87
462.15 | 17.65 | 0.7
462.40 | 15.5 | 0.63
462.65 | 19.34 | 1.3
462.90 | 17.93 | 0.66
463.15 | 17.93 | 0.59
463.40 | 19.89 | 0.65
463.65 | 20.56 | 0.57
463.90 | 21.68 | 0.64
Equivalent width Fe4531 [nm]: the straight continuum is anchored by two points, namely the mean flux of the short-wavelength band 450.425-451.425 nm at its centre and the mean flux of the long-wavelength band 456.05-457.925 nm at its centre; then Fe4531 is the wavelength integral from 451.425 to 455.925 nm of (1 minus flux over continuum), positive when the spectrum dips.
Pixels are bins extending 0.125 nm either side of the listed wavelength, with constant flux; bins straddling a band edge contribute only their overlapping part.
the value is -0.35 nm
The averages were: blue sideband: 15.8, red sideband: 16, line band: 17.2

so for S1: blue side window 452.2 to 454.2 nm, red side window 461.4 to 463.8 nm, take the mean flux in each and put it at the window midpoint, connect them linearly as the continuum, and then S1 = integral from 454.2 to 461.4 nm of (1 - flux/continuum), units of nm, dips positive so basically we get 0.51 nm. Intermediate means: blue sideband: 17.8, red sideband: 18.1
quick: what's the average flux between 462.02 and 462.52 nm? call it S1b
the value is 16.6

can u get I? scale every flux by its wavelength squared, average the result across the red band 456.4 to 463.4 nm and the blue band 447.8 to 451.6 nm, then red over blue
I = 1.15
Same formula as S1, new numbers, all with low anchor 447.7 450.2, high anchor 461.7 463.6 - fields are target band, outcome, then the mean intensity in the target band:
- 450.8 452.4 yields 0.021 nm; 15.5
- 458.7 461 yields 0.108 nm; 16.6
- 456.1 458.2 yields 0.084 nm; 16.2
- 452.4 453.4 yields -0.043 nm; 16.7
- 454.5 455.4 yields -0.012 nm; 16.6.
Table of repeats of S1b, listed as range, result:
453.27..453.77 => 16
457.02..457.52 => 16.5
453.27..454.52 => 18.5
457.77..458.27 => 17.1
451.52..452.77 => 15.9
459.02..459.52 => 16.8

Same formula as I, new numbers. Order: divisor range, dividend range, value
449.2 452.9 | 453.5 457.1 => 1.15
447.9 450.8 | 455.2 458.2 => 1.12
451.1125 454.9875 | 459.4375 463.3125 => 1.04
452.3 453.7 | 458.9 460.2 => 1.03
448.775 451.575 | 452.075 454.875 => 1.16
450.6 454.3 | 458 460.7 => 1.02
